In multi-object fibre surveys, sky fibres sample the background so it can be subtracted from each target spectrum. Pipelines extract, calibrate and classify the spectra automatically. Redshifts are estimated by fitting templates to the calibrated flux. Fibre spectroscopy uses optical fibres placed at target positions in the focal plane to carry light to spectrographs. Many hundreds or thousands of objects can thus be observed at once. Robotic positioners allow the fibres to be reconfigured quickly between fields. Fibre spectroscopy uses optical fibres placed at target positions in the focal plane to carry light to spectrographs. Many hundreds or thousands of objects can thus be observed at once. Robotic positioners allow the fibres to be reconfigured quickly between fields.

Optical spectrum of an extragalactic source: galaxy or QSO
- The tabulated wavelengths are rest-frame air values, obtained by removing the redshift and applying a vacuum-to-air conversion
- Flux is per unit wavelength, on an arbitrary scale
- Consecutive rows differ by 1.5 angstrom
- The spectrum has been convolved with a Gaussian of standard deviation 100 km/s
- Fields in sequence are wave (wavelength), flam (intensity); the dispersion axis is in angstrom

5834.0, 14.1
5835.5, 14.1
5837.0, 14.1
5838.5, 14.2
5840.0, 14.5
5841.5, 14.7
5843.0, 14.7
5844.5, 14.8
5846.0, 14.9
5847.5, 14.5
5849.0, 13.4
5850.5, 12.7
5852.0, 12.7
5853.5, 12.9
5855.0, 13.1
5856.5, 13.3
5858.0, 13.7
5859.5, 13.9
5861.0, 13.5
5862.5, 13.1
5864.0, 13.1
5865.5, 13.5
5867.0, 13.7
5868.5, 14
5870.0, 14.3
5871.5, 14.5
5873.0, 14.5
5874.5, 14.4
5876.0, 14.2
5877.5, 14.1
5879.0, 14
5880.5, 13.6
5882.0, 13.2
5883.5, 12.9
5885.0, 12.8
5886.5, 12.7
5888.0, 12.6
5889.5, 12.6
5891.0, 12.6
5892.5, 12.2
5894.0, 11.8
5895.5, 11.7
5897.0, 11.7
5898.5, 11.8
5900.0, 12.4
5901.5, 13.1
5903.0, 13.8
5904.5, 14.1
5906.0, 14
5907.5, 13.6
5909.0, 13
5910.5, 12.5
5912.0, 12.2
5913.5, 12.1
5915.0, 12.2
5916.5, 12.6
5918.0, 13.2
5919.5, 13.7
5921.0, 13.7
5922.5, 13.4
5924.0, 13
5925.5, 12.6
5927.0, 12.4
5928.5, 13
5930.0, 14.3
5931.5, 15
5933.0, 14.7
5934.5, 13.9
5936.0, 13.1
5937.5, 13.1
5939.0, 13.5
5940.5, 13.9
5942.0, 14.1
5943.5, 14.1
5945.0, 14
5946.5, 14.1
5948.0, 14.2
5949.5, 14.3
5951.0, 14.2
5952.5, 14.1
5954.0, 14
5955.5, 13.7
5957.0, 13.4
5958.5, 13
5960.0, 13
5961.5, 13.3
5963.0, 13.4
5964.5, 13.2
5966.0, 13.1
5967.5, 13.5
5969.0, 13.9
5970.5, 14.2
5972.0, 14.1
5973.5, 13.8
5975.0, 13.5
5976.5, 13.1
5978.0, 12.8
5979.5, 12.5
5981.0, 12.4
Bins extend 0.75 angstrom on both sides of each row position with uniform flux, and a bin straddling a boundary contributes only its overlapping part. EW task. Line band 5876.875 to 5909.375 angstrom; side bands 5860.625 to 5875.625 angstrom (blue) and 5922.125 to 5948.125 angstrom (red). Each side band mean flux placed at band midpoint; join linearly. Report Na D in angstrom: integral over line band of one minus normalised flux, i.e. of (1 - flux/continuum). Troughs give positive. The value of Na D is 2.1 angstrom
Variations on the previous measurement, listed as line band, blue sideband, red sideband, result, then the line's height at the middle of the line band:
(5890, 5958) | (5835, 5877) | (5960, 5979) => 1.7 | 13.6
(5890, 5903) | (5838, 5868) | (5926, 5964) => 1.4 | 13.7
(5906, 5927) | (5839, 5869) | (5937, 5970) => 1.2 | 13.7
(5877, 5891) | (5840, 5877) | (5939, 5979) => 0.7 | 13.8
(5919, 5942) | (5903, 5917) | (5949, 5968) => -0.6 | 13.2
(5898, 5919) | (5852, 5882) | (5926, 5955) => 1.3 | 13.8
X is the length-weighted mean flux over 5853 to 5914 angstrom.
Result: 13.2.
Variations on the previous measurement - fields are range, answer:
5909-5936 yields 13.2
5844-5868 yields 13.5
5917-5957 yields 13.7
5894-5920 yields 12.8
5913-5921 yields 12.9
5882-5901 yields 12.4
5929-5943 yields 13.9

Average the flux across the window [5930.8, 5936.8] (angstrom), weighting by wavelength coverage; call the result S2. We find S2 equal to 14.2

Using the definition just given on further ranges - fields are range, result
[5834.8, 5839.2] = 14.1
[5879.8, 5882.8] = 13.4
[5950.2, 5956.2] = 14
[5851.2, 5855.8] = 12.9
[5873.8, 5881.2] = 14.1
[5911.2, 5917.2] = 12.3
